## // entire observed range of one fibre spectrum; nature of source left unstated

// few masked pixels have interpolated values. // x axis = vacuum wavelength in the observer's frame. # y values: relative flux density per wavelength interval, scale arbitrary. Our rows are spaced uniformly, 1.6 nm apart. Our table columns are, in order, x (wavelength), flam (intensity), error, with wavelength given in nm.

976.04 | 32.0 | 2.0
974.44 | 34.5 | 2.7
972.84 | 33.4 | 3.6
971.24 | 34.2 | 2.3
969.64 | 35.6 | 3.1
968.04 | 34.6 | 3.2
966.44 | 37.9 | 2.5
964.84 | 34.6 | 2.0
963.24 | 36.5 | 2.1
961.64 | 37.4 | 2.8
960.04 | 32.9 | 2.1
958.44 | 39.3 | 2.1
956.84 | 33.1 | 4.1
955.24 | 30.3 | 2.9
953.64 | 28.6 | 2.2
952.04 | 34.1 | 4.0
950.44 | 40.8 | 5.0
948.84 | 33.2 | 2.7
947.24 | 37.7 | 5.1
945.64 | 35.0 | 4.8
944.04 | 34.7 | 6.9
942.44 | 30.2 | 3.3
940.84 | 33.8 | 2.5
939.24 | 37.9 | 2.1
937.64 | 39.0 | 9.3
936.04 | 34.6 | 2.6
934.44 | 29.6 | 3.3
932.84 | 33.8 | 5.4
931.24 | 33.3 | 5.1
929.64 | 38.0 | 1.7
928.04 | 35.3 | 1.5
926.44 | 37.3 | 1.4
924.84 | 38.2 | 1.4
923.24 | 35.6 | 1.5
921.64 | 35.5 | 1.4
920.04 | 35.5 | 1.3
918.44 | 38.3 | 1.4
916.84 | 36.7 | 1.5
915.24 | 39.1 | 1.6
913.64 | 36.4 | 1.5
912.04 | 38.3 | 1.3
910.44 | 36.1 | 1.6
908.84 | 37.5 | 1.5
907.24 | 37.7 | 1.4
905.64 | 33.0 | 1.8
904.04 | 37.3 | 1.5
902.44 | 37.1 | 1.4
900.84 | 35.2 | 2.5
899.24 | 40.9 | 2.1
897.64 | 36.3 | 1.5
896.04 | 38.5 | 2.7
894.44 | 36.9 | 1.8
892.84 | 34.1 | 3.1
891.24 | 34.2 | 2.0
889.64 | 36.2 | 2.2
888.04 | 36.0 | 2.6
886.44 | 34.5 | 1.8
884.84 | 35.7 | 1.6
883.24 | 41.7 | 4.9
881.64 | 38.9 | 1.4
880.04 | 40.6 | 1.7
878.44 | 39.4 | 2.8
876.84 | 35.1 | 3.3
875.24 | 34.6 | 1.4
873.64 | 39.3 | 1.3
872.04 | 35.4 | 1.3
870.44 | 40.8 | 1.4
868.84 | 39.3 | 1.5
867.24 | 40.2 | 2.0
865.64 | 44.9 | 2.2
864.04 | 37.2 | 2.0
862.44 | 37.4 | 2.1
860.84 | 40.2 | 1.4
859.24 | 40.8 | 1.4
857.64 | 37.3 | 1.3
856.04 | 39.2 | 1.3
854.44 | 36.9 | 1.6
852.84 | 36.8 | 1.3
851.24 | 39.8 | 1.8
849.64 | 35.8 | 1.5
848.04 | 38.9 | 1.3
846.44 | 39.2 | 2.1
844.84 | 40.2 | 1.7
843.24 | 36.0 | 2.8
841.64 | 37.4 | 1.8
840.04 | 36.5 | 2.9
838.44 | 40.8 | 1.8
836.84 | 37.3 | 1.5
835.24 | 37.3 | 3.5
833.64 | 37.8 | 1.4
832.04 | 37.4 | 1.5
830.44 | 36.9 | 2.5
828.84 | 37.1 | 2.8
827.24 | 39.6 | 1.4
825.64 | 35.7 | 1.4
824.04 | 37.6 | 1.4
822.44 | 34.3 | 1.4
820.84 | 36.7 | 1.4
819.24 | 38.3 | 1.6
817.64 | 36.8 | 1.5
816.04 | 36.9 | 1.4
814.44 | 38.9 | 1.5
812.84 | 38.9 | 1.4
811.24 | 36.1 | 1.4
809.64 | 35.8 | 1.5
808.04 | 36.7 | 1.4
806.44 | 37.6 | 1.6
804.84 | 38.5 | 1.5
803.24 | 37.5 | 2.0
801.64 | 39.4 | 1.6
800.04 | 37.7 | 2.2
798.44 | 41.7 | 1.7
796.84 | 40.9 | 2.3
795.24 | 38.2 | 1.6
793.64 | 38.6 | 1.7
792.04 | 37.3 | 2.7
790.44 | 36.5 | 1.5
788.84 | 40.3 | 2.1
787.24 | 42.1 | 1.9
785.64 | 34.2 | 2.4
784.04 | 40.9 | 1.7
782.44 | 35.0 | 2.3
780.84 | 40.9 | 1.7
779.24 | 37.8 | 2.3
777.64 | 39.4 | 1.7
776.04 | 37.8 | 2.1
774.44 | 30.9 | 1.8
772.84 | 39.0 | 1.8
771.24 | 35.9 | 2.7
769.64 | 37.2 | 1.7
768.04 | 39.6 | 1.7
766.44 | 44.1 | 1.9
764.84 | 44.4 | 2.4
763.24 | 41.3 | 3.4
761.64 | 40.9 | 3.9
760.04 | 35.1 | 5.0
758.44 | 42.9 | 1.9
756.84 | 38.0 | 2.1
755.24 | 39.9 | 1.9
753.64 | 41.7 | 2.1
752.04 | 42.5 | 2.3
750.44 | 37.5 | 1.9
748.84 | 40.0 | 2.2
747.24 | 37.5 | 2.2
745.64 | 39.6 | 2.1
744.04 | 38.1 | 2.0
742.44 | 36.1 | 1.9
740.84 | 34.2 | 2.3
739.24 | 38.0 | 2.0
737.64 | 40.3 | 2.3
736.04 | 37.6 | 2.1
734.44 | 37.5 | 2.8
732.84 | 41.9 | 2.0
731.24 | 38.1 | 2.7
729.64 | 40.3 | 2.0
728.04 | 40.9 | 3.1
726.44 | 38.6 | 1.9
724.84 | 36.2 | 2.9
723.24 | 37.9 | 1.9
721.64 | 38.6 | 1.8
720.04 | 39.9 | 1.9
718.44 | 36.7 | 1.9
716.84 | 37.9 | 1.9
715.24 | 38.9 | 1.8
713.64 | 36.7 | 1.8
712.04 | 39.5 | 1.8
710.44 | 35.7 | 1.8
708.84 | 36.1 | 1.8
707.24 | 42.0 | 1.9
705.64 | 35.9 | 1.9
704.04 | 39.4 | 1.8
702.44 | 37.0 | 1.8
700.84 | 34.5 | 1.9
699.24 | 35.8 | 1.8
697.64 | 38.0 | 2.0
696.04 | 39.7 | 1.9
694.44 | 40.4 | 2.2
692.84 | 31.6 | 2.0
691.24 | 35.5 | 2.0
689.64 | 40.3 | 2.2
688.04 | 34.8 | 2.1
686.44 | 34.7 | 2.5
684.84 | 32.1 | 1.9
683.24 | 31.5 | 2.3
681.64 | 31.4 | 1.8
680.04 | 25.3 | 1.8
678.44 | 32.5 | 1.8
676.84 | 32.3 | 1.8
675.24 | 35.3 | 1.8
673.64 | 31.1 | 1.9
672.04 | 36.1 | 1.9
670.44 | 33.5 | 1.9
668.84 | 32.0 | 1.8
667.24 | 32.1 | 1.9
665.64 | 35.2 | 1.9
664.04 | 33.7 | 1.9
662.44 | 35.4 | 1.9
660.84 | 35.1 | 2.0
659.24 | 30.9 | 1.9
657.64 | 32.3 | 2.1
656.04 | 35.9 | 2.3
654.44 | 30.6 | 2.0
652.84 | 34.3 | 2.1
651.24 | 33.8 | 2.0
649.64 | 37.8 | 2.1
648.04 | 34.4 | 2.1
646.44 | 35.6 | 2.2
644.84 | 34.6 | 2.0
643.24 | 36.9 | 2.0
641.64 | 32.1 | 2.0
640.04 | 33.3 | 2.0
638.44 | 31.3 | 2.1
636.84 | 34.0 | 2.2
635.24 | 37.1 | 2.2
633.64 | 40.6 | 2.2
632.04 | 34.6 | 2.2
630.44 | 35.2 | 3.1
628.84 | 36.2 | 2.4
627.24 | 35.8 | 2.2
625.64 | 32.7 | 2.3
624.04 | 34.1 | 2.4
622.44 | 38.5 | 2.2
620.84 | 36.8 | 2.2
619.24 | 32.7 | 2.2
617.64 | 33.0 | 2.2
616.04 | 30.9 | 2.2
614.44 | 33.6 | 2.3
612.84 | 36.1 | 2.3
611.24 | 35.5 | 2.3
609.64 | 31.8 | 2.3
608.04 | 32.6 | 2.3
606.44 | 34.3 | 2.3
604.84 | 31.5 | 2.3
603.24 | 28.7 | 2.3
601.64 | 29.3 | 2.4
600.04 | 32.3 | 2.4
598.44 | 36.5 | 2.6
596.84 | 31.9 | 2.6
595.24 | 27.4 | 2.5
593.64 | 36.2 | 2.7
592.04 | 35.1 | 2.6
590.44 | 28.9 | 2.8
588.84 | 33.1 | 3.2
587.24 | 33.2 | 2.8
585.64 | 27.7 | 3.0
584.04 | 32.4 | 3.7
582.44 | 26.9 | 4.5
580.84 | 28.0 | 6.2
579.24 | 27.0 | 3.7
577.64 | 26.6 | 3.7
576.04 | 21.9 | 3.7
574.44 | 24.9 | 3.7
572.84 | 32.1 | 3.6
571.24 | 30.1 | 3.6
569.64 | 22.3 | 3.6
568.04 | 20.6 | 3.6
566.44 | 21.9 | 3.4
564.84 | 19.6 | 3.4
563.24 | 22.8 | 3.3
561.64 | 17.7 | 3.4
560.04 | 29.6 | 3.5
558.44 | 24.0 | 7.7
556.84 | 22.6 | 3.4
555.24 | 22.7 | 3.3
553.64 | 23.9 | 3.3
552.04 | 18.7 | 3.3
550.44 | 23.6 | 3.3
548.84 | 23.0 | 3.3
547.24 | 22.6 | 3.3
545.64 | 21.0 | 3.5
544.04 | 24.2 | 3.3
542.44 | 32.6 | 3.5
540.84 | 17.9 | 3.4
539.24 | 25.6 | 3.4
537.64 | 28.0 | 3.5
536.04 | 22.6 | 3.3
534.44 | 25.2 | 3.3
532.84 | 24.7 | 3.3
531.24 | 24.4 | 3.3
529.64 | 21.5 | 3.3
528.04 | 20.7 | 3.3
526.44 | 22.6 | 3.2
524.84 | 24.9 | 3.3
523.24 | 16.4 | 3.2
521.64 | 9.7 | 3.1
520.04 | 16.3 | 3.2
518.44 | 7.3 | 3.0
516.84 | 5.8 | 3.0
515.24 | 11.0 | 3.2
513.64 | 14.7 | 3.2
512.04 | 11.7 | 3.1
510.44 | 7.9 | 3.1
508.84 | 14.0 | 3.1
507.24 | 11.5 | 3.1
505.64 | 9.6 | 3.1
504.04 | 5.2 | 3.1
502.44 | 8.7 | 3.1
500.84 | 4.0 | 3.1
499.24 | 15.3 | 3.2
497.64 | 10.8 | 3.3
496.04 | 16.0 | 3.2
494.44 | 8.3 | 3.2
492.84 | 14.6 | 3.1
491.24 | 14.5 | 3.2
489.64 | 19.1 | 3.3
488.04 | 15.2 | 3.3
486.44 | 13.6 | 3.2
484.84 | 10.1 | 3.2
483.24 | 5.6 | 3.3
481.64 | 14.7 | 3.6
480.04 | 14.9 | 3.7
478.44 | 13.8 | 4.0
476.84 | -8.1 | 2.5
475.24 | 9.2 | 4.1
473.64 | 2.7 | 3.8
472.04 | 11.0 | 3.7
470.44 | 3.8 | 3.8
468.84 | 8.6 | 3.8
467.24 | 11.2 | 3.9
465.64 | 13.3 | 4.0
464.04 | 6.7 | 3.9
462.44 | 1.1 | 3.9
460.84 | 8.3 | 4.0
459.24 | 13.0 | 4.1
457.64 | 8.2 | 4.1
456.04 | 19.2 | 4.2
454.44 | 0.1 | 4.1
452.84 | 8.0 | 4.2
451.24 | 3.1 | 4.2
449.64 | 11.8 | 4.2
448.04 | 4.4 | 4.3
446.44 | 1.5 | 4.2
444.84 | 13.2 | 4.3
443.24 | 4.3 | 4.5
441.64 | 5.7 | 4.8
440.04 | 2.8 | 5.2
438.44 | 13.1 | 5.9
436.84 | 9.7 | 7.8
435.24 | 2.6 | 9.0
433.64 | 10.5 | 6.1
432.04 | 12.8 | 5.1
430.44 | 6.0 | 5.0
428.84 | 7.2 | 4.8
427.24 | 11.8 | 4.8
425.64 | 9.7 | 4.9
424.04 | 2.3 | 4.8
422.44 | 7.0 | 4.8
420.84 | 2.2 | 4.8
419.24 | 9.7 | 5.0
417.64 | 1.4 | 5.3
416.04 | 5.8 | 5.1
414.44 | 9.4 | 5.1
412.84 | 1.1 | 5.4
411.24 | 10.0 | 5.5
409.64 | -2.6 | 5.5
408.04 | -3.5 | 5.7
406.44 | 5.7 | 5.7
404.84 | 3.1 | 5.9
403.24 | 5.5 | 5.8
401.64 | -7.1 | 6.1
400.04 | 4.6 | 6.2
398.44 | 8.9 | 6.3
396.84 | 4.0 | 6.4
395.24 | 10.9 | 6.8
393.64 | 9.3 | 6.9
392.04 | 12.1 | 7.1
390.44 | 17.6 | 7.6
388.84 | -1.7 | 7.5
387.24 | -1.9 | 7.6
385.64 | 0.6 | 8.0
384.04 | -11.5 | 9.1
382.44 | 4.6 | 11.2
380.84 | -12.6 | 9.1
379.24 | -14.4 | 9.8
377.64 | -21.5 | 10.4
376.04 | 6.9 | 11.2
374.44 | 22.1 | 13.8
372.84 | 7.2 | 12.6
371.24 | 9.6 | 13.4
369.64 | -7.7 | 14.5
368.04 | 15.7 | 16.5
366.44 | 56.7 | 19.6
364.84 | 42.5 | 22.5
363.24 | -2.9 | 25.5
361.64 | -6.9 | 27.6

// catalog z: 0.314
